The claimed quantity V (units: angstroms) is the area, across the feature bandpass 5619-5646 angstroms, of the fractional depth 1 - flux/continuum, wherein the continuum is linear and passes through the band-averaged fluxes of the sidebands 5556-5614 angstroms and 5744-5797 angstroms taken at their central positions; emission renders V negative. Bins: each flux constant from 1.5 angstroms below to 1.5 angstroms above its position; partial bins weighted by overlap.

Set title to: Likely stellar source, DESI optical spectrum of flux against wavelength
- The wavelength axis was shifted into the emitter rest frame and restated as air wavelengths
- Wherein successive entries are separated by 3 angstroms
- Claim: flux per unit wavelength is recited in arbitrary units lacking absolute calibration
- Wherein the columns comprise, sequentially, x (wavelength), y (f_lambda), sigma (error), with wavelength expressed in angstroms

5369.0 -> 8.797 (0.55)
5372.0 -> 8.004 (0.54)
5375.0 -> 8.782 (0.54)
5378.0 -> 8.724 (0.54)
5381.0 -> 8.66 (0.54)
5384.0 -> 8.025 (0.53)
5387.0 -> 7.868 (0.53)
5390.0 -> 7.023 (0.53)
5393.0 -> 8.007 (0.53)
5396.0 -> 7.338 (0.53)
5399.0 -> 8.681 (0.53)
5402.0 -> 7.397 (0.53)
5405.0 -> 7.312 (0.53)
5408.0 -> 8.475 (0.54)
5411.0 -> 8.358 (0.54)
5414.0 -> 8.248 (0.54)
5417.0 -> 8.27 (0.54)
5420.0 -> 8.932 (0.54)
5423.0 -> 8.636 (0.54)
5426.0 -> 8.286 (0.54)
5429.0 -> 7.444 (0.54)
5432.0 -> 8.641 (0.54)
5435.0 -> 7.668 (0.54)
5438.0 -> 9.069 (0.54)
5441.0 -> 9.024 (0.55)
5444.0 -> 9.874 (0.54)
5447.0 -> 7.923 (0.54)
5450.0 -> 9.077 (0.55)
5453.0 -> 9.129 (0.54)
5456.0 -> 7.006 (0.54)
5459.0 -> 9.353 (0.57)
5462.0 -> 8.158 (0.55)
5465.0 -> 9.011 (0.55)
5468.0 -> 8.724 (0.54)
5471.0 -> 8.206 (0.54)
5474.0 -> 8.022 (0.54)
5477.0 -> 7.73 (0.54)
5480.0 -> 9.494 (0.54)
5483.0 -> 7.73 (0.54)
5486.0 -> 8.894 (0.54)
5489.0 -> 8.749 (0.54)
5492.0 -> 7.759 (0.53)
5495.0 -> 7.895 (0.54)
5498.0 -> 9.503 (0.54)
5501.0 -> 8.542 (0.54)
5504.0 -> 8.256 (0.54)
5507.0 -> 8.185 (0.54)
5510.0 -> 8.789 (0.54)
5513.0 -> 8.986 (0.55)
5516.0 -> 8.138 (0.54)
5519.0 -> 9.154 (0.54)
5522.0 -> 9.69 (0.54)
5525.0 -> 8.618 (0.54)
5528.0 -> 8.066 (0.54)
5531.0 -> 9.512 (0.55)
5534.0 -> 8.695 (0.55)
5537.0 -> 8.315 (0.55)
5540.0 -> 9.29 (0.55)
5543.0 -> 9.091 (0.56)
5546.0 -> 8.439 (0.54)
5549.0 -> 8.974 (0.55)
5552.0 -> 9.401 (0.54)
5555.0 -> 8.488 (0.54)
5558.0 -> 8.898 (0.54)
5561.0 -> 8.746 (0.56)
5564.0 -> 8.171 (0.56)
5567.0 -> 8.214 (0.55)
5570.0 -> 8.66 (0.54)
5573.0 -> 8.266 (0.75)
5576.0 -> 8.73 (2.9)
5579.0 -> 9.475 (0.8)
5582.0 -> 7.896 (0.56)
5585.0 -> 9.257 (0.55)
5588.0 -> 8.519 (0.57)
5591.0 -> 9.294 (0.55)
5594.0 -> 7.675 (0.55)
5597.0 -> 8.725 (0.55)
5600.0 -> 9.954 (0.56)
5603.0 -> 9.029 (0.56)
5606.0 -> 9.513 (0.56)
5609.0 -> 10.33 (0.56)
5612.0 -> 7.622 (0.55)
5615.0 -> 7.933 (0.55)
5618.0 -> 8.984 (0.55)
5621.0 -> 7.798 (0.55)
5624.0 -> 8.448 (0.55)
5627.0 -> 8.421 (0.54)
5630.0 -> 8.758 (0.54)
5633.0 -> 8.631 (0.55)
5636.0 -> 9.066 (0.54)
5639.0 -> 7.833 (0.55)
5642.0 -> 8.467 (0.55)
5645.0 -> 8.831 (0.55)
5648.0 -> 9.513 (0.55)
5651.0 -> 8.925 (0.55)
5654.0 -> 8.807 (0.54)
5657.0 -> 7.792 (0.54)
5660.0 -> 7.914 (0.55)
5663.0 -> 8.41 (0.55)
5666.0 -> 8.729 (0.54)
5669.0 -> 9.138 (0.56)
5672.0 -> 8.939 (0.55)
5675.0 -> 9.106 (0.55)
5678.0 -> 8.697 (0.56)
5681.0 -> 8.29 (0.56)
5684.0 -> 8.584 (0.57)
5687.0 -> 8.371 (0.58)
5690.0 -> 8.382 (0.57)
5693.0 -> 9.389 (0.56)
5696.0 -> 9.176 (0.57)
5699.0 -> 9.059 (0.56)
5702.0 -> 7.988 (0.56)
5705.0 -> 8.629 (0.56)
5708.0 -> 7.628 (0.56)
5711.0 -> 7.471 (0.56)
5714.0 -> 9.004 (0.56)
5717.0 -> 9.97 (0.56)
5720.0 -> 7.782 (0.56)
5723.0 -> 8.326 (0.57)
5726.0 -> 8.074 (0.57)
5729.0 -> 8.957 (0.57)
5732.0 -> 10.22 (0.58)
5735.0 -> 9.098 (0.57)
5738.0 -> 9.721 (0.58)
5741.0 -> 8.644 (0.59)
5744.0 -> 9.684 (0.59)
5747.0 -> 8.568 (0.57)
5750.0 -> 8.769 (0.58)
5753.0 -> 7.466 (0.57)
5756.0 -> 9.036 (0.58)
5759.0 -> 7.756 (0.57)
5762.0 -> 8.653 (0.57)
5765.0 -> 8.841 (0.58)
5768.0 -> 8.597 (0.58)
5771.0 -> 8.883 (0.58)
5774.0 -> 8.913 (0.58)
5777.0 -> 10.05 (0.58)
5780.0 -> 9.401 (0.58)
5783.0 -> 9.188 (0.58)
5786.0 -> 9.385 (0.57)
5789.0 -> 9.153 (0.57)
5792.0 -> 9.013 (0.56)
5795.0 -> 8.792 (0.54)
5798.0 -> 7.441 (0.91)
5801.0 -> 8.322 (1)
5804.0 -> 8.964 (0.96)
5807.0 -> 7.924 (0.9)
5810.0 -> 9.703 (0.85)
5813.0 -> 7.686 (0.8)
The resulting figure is 0.99 angstroms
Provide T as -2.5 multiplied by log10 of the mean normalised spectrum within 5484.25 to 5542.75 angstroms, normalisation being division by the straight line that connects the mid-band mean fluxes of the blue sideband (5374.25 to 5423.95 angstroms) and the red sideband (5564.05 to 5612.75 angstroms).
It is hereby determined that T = -0.02 mag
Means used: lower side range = 8.15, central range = 8.69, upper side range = 8.82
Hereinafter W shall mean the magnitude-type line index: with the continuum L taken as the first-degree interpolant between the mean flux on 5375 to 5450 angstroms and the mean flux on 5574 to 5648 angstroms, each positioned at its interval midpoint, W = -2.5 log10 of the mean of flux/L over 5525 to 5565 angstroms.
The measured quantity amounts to -0.03 mag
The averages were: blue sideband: 8.27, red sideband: 8.73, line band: 8.78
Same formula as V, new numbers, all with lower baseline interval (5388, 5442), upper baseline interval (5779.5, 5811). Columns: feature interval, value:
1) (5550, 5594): -1.4 angstroms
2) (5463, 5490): -0.8 angstroms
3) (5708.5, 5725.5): 0.5 angstroms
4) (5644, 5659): -0.3 angstroms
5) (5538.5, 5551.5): -0.9 angstroms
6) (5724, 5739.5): -0.9 angstroms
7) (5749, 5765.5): 0.7 angstroms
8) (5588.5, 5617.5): -1.4 angstroms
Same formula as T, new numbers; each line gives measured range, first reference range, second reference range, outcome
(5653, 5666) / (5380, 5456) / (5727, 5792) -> 0.07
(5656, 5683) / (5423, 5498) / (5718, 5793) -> 0.03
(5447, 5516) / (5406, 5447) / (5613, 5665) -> 0.00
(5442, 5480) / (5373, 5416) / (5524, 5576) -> -0.03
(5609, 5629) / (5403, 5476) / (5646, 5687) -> 0.03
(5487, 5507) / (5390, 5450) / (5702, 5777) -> -0.01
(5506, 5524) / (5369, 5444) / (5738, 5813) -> -0.05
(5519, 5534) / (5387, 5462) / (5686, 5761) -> -0.07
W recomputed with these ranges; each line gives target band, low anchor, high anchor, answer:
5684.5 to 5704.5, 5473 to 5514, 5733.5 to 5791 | 0.01 mag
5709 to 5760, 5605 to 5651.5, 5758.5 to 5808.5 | 0.00 mag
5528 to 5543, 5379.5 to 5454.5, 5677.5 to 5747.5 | -0.05 mag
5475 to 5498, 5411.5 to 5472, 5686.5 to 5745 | 0.02 mag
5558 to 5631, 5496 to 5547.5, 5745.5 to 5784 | 0.01 mag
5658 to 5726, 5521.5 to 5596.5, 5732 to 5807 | 0.03 mag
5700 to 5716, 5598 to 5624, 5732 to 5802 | 0.08 mag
